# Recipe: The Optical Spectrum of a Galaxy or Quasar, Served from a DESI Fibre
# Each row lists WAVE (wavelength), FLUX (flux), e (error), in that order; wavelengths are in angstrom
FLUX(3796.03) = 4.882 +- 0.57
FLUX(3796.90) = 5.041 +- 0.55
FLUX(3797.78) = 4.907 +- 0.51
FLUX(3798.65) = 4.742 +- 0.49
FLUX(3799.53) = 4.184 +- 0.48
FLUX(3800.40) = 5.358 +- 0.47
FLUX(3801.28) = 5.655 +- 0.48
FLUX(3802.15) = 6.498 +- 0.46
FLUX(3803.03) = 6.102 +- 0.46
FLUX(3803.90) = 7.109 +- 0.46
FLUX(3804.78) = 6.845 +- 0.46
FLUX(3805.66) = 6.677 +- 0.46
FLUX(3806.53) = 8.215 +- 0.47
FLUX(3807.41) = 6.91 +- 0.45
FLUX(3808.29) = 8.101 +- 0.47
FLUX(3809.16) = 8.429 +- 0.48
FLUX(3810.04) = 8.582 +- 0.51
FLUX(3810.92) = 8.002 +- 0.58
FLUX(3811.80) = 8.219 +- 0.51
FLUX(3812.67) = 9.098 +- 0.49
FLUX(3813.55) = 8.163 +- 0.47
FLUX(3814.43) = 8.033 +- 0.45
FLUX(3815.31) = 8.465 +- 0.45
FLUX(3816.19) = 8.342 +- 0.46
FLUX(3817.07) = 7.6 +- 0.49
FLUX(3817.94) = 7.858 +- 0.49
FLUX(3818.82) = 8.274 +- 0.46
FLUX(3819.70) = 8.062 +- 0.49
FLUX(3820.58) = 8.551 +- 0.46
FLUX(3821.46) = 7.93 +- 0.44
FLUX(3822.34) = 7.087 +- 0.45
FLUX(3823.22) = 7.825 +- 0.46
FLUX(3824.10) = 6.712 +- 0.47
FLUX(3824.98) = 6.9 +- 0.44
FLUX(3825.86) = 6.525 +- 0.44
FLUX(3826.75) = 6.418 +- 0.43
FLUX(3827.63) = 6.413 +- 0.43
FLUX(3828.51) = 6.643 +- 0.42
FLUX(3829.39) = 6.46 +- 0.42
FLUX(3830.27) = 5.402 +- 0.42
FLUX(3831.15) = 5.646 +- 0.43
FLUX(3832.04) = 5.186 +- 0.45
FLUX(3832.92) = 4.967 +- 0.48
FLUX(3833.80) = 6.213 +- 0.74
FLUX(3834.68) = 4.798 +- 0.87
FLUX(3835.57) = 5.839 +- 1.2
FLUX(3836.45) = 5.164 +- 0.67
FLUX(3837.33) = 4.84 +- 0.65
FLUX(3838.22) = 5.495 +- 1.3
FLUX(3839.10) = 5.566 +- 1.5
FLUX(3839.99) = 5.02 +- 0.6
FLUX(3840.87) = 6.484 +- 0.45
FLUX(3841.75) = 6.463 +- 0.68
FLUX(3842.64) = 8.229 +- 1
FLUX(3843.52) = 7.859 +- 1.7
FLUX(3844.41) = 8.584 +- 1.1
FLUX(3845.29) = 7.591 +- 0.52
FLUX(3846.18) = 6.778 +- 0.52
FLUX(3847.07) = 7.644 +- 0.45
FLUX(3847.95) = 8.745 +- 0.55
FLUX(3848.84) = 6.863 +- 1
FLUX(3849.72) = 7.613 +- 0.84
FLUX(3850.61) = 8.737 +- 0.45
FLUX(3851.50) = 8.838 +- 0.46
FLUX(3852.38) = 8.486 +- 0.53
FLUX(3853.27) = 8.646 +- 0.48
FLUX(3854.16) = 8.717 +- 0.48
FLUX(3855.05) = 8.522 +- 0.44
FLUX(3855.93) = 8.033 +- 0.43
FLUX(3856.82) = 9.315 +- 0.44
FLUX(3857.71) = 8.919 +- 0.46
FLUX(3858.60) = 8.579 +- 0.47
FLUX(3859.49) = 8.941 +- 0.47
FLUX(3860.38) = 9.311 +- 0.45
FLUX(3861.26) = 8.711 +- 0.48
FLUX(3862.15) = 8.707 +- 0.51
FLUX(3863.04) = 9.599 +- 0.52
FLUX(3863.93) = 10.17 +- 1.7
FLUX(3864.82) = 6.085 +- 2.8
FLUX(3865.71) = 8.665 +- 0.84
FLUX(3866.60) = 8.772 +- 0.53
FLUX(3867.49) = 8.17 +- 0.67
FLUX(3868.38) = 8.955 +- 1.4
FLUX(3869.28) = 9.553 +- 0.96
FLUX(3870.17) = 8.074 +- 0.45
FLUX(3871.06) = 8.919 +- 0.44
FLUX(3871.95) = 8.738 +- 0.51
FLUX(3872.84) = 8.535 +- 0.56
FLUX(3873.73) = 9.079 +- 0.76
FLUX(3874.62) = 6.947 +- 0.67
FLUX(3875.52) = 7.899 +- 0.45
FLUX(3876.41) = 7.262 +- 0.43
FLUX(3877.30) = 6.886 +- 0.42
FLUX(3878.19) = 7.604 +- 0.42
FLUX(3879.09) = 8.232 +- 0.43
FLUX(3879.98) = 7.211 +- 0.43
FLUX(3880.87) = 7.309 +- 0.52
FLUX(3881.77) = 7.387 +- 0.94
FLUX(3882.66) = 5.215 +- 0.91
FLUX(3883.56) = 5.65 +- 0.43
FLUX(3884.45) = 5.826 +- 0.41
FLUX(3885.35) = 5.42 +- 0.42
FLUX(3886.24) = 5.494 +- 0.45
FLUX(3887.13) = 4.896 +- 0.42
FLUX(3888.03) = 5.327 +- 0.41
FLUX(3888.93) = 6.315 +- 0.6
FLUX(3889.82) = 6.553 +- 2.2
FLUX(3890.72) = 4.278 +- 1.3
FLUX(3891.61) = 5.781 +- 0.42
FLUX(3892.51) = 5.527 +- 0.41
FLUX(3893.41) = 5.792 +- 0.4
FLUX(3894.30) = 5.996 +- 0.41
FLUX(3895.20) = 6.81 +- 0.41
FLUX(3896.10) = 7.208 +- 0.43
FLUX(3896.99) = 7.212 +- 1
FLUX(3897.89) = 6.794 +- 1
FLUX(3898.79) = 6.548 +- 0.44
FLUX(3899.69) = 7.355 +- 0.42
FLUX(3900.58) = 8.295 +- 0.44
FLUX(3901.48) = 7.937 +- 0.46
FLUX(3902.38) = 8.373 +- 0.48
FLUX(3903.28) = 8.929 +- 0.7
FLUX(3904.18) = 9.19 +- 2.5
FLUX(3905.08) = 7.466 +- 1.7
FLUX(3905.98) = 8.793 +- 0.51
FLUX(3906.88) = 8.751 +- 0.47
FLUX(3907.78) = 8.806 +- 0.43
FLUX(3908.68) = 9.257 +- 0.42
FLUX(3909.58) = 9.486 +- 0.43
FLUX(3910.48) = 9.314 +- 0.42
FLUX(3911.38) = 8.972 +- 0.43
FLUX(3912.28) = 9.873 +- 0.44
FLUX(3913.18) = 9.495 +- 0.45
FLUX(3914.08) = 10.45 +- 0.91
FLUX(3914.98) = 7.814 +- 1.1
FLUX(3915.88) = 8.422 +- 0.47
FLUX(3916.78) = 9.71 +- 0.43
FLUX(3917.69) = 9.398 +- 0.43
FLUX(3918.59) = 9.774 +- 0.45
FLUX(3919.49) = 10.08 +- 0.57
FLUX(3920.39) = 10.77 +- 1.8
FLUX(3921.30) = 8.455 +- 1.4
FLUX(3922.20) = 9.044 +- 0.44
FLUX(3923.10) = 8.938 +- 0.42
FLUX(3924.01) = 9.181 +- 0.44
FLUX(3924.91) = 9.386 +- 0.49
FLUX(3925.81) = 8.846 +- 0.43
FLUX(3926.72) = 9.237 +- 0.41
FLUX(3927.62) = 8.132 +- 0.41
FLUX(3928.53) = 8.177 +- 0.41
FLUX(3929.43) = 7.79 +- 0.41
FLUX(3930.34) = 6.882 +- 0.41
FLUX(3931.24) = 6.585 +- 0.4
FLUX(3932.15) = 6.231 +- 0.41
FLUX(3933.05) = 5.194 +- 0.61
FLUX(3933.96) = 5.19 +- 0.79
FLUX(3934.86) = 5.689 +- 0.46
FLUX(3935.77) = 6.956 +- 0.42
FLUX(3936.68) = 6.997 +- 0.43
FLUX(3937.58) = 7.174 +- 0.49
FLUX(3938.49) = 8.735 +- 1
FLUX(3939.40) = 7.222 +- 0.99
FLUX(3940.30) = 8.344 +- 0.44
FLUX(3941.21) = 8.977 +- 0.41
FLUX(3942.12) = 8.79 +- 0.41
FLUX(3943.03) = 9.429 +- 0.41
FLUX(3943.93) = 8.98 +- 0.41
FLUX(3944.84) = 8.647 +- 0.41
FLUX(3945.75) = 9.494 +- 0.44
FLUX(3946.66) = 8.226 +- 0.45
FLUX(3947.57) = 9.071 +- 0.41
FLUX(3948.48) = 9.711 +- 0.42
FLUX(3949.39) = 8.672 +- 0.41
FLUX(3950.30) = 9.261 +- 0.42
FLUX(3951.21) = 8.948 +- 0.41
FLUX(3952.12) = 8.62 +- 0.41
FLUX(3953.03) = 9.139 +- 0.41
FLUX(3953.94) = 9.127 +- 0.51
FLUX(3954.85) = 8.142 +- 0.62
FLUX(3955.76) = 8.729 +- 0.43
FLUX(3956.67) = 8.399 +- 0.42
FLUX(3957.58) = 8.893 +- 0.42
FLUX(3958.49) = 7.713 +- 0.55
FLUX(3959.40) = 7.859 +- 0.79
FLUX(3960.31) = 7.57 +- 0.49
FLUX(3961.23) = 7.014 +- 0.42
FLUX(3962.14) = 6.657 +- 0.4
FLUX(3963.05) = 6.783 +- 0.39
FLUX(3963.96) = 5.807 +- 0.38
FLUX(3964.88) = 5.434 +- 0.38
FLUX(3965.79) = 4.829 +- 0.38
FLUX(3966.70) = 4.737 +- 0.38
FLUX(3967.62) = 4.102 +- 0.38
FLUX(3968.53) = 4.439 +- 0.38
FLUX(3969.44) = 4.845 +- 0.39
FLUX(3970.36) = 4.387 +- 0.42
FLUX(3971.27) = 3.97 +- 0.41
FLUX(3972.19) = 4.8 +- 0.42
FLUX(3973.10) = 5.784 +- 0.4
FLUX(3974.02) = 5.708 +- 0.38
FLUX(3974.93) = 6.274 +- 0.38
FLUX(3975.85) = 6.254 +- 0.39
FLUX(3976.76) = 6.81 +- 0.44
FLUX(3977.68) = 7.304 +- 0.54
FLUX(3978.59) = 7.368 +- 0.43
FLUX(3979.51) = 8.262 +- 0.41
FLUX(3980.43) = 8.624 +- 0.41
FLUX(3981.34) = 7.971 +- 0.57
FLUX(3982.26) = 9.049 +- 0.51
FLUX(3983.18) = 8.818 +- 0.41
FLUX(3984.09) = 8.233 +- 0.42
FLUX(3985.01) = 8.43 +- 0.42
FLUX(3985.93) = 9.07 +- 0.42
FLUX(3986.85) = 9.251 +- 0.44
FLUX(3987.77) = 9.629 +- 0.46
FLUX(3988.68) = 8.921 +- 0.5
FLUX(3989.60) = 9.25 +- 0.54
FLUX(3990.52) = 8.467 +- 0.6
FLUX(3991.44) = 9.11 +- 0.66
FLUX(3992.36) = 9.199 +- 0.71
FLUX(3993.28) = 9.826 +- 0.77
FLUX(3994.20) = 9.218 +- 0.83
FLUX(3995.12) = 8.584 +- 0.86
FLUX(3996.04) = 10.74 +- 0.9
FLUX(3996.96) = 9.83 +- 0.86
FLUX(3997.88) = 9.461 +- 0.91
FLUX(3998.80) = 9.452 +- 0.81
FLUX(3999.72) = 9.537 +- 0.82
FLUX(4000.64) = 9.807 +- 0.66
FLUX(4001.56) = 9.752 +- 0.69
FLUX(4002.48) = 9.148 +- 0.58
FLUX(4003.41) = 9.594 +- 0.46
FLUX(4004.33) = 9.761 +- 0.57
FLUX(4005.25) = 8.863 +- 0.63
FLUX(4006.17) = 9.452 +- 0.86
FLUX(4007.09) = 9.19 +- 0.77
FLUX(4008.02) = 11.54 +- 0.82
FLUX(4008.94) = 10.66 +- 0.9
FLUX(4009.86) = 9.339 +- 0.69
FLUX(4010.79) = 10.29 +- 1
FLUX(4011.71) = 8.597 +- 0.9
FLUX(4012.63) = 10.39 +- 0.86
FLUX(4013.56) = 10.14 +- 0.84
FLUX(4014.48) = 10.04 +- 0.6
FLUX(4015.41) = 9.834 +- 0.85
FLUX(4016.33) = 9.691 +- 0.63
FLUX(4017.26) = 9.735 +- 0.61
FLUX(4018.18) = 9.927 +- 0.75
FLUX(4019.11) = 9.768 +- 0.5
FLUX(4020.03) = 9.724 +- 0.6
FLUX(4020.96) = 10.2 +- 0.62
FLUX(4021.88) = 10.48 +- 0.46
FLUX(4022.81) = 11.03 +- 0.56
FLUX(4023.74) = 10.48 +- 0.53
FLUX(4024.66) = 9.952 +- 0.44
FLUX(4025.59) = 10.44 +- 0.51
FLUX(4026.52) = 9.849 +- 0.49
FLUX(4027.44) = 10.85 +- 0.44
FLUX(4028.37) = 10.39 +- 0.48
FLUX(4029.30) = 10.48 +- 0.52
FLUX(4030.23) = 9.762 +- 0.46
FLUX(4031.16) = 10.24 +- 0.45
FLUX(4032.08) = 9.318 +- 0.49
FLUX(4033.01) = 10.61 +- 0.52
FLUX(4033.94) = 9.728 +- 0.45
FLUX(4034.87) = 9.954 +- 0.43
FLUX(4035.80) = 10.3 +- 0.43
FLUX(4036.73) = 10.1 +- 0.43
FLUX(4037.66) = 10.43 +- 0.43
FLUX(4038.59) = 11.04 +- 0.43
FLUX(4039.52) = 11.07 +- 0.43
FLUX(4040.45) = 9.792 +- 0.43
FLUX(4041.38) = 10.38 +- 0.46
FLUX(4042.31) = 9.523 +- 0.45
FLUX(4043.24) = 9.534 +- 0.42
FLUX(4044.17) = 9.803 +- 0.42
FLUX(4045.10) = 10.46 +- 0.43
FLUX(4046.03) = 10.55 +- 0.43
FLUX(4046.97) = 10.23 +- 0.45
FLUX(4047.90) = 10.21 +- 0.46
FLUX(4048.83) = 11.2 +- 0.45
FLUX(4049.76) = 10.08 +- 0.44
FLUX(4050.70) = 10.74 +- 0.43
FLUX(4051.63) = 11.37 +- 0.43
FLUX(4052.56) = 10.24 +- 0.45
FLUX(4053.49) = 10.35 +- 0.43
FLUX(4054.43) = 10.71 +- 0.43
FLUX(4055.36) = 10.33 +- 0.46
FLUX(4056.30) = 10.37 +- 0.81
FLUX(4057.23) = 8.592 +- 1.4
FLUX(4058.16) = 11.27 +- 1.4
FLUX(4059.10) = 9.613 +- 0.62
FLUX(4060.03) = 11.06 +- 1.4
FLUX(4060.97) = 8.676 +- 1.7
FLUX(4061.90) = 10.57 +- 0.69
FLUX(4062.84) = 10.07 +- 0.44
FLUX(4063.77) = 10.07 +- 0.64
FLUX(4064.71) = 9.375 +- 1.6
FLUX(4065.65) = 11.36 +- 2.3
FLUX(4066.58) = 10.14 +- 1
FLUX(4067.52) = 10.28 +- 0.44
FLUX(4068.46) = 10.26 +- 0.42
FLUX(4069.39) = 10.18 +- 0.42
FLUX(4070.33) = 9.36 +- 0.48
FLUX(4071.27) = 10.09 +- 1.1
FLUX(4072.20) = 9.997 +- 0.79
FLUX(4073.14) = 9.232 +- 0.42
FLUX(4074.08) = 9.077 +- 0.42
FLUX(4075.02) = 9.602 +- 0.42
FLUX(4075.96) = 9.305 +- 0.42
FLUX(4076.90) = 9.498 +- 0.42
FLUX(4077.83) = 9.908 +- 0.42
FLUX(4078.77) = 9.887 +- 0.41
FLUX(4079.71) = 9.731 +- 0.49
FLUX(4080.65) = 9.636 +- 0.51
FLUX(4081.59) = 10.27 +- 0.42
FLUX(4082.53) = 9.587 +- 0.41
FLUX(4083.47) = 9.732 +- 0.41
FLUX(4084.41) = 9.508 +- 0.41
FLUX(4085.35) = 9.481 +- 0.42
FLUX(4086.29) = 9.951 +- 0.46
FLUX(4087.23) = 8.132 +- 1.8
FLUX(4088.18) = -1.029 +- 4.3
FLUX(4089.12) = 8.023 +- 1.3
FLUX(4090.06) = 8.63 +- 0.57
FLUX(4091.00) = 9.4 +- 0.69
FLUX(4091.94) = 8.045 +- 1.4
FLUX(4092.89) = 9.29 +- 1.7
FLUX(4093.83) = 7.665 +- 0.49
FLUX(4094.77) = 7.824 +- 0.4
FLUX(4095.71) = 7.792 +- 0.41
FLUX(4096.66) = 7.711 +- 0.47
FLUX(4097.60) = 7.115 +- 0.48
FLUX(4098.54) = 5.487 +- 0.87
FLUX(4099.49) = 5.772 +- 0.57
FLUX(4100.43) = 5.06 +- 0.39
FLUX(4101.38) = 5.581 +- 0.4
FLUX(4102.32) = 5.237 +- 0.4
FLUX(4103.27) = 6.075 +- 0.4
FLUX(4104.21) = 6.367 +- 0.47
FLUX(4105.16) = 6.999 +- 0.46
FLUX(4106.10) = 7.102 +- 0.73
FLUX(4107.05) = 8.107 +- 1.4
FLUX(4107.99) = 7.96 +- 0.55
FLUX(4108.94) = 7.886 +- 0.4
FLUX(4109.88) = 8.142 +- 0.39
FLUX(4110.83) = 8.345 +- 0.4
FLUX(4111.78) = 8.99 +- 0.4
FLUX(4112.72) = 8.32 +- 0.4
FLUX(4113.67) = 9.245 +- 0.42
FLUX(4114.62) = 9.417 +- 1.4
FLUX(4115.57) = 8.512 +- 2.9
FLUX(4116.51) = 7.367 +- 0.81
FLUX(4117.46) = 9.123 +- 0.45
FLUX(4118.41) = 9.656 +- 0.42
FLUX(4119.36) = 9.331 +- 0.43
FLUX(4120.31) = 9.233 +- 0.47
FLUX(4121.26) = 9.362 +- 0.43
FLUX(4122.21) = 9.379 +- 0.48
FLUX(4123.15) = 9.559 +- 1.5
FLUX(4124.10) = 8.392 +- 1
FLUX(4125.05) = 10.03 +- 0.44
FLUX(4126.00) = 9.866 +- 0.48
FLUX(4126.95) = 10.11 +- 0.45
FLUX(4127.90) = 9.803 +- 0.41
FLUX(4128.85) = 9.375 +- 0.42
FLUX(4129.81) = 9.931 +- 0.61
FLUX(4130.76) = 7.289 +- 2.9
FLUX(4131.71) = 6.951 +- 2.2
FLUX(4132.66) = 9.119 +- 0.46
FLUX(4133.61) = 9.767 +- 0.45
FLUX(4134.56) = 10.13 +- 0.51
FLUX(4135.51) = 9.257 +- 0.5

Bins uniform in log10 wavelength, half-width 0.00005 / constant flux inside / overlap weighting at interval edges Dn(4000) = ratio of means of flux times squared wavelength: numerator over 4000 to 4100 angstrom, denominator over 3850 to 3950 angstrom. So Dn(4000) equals 1.30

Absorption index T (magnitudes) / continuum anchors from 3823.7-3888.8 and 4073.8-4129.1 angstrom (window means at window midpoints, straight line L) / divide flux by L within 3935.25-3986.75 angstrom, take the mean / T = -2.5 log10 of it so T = 0.03 mag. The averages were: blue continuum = 7.3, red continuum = 8.35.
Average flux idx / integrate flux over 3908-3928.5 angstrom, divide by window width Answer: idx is 9.25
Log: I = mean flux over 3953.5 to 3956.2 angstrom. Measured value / 8.67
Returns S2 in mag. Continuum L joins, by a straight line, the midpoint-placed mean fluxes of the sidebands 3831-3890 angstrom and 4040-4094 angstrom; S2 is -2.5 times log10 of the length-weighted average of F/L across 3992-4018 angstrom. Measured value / -0.09 mag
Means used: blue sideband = 7.4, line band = 9.71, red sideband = 9.65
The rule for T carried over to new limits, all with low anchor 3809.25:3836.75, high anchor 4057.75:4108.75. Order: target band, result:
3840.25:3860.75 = -0.124 mag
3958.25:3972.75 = 0.366 mag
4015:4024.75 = -0.220 mag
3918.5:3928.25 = -0.198 mag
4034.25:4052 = -0.230 mag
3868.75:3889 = 0.042 mag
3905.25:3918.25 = -0.200 mag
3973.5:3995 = -0.036 mag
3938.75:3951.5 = -0.135 mag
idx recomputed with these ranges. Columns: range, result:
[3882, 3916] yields 7.35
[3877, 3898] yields 6.27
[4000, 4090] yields 9.87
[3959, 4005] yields 7.72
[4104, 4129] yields 8.76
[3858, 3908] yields 7.51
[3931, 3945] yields 7.44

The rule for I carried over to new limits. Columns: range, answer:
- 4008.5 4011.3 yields 10.1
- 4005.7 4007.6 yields 9.36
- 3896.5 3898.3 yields 7.03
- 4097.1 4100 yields 6.14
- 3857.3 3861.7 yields 8.9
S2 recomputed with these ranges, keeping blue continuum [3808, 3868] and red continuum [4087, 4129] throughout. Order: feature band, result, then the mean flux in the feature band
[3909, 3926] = -0.21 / 9.35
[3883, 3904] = 0.18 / 6.48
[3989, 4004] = -0.21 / 9.43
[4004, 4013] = -0.25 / 9.81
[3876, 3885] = 0.12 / 6.84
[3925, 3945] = 0.00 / 7.66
